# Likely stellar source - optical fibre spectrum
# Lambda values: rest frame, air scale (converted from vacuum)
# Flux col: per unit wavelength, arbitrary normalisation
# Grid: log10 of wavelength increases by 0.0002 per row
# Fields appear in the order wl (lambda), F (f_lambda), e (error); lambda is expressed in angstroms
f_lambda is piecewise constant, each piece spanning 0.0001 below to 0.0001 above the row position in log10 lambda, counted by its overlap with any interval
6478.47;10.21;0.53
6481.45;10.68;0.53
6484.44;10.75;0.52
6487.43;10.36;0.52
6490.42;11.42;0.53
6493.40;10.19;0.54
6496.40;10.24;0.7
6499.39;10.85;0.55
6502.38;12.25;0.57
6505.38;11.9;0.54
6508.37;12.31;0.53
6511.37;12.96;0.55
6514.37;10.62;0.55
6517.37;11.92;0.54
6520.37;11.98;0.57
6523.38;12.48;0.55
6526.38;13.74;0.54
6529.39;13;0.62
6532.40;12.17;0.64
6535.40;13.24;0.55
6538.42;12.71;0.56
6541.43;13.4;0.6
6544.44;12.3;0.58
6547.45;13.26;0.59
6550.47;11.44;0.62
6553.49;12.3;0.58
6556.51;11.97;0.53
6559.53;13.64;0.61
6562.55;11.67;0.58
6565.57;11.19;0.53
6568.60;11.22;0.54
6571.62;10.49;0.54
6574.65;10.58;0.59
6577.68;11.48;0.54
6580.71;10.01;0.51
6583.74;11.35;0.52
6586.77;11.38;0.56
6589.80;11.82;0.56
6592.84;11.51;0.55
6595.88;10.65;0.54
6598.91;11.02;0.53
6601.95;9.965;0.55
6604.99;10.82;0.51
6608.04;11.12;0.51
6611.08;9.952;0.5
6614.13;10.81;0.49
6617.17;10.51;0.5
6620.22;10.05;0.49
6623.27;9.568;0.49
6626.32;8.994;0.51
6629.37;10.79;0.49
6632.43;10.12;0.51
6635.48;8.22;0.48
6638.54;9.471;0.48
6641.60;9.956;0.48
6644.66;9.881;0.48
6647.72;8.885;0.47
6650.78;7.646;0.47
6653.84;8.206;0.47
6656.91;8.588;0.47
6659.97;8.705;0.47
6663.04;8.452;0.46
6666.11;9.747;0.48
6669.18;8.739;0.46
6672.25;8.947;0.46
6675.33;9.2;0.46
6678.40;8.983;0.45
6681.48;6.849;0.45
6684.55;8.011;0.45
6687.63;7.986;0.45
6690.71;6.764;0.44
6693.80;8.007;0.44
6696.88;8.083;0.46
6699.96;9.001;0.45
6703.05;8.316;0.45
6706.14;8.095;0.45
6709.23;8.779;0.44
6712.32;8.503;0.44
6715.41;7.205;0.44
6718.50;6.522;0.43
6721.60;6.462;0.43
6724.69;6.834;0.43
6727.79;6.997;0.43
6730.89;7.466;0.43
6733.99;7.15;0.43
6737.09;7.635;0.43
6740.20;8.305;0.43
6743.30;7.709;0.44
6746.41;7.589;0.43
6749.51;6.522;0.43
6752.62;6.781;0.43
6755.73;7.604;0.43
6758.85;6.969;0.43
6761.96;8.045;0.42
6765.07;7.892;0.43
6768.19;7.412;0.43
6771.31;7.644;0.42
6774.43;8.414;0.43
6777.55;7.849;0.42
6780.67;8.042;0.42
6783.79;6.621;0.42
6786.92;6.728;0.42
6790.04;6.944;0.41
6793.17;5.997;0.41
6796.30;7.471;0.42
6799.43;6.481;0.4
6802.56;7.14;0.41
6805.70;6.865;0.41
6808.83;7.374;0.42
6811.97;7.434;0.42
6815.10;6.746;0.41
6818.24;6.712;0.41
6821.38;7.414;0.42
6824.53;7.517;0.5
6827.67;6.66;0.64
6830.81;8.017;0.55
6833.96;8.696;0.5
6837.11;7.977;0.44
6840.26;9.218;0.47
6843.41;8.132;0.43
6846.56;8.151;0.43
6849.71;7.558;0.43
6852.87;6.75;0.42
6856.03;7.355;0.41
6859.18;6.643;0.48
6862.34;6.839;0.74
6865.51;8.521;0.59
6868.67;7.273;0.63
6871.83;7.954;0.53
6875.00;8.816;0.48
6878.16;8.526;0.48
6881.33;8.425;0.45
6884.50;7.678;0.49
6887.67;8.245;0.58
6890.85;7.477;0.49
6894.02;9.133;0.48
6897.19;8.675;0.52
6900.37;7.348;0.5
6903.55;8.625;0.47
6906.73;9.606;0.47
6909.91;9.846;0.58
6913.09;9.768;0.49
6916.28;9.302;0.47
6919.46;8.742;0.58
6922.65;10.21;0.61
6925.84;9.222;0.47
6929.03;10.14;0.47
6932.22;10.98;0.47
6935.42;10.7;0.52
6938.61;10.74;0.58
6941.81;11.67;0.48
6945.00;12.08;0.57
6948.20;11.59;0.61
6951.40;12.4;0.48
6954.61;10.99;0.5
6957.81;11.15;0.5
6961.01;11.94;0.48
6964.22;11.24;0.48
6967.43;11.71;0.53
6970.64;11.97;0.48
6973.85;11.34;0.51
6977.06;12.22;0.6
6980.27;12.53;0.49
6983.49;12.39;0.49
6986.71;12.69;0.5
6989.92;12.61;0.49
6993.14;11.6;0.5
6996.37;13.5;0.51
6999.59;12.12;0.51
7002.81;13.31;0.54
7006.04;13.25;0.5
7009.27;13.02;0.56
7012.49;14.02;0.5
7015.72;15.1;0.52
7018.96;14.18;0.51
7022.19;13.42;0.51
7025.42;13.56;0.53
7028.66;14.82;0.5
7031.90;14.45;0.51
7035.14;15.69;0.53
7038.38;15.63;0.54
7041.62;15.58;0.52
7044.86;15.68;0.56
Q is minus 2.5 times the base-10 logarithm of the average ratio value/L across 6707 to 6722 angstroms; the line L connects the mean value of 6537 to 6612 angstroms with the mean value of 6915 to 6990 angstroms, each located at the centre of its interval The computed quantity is 0.44 mag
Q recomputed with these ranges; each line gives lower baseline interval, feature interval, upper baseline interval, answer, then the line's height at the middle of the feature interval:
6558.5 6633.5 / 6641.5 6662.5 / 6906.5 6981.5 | 0.23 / 10.8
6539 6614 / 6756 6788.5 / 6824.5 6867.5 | 0.16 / 8.74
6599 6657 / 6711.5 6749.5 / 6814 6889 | 0.20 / 8.81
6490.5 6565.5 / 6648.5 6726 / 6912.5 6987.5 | 0.40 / 11.8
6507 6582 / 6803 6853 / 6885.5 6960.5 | 0.35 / 10.5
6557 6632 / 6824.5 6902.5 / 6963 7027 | 0.47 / 12.2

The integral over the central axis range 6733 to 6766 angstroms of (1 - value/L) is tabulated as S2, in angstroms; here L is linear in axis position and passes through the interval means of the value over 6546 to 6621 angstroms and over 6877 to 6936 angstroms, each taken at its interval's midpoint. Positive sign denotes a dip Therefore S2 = 8.6 angstroms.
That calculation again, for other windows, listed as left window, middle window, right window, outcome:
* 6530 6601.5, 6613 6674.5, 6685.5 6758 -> 2.3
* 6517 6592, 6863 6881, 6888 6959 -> 3.7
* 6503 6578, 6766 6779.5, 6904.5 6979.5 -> 4.2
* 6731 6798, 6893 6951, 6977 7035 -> 6.9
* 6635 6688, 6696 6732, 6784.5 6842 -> 2.4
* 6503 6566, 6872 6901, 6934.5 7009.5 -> 9.2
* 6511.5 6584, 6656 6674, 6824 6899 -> 2.8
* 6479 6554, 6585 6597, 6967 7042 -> 0.8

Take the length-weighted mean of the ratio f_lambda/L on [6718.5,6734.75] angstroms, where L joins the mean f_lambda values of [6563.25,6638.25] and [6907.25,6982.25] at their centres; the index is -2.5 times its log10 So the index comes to 0.473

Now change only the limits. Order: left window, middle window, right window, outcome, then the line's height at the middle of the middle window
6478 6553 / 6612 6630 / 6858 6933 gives 0.094 mag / 11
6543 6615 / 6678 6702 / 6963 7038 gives 0.434 mag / 11.8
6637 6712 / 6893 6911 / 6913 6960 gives 0.178 mag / 10.4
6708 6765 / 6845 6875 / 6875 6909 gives 0.096 mag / 8.21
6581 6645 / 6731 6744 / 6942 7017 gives 0.396 mag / 11.1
